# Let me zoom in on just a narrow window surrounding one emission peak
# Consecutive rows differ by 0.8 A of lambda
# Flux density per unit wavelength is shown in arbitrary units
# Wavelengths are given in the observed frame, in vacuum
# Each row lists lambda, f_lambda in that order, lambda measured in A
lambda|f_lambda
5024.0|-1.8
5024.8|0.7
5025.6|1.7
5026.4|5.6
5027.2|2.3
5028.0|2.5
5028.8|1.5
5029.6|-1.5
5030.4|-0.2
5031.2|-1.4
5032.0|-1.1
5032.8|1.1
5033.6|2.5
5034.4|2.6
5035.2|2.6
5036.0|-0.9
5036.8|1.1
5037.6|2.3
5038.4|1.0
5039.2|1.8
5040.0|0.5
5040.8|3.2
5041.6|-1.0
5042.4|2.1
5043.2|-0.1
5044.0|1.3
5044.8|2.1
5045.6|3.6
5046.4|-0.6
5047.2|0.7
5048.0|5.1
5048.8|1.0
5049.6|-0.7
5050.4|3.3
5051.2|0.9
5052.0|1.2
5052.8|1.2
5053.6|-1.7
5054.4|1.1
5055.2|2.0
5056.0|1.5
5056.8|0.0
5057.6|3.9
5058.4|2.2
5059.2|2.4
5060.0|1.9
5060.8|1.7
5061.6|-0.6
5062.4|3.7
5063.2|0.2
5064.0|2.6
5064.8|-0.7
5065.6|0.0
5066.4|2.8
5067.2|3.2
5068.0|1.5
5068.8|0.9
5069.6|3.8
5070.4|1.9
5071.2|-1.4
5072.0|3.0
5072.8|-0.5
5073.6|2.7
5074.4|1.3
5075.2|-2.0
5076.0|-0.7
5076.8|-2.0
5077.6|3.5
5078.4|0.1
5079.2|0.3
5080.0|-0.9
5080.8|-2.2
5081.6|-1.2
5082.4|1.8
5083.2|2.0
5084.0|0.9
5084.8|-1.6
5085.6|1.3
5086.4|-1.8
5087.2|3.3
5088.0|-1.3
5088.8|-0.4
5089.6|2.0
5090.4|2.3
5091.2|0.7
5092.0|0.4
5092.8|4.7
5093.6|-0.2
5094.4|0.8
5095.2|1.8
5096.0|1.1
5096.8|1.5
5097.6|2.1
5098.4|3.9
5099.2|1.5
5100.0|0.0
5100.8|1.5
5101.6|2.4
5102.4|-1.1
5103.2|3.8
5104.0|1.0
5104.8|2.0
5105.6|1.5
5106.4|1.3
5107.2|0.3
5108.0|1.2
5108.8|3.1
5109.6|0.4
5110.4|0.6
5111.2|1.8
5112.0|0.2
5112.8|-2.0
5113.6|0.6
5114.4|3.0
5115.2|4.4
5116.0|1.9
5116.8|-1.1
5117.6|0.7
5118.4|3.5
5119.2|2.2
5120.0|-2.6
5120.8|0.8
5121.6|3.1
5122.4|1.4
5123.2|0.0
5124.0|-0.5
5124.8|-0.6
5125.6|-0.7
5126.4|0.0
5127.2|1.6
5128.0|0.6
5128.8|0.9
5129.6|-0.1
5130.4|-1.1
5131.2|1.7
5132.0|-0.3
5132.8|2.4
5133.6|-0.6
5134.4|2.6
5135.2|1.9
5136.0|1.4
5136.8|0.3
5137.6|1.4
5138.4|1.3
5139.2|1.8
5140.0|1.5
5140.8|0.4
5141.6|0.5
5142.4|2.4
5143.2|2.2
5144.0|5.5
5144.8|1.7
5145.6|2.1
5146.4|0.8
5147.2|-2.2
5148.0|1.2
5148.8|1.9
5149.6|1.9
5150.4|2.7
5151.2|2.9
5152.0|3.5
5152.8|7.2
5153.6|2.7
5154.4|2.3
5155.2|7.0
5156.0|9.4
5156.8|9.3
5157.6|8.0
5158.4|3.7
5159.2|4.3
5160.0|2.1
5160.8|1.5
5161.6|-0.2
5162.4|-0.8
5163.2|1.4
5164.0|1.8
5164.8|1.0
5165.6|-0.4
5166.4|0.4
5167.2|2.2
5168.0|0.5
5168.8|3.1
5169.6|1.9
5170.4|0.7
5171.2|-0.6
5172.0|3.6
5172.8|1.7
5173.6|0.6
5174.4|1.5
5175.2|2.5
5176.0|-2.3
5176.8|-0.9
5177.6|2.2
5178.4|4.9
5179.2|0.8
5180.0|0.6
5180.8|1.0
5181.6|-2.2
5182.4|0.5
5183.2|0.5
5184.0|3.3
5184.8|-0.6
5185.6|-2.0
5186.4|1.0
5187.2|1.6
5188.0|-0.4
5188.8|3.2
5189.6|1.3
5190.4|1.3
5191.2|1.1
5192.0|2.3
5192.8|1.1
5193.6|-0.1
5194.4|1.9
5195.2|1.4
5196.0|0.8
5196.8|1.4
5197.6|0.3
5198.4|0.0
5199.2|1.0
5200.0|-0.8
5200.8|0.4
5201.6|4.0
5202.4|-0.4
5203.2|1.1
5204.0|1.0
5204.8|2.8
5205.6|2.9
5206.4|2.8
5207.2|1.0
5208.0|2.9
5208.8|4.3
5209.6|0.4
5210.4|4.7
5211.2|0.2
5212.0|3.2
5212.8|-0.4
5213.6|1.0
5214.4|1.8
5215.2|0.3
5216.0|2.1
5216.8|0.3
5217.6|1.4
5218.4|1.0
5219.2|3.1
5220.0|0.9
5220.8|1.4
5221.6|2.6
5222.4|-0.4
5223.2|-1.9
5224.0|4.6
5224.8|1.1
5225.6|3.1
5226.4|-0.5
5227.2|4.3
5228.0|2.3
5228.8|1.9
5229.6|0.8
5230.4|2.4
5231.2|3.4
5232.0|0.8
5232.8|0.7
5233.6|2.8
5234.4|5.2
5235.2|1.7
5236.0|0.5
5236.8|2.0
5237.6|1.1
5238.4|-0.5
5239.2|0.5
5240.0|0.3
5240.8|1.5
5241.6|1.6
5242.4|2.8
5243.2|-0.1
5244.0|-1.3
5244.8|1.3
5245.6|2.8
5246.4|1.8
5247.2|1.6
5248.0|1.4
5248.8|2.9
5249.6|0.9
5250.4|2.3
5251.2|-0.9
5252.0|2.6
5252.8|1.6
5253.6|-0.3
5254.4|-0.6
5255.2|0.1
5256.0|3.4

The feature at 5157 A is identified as [O II] 3727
